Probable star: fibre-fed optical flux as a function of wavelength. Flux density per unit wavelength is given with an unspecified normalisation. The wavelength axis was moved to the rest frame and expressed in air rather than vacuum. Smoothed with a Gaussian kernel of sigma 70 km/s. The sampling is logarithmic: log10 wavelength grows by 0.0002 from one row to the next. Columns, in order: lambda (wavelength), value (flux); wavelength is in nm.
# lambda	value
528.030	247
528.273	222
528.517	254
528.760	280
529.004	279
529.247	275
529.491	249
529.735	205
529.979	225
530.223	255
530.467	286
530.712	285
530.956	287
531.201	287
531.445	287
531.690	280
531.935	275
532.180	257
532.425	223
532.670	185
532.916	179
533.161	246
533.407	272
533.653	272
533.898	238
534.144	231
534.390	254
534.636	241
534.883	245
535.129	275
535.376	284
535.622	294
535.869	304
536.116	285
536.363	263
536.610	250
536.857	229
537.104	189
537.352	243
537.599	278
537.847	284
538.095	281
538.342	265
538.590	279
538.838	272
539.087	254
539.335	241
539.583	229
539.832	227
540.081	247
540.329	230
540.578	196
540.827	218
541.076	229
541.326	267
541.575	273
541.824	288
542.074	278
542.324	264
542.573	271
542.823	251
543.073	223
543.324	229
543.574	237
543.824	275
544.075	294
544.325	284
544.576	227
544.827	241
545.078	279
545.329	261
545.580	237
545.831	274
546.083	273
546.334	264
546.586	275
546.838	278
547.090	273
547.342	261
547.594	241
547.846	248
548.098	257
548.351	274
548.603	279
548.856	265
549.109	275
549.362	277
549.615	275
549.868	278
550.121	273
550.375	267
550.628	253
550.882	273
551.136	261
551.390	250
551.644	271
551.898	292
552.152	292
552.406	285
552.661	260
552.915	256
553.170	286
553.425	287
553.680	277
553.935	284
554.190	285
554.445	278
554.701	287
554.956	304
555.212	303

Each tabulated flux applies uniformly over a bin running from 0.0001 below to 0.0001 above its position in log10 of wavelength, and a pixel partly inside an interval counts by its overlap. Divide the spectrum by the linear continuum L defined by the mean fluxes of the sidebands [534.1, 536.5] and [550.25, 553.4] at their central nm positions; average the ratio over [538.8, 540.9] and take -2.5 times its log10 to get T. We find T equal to 0.15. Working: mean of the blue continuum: 269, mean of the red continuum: 271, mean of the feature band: 234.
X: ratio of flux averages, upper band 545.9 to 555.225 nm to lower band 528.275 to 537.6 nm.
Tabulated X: 1.07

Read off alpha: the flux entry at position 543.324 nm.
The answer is 229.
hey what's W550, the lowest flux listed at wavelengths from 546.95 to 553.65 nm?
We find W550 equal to 241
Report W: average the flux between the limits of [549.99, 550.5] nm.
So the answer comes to 270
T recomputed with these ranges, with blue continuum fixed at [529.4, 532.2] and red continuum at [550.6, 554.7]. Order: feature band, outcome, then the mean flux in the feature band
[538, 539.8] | 0.04 mag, 258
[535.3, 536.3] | -0.09 mag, 290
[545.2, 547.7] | 0.03 mag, 264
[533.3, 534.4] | 0.06 mag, 253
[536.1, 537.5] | 0.12 mag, 241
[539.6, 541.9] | 0.13 mag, 240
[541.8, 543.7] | 0.07 mag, 253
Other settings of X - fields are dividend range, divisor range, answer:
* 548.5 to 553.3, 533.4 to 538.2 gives 1.04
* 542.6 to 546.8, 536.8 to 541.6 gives 1.05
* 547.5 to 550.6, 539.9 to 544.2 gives 1.07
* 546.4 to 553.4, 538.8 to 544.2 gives 1.08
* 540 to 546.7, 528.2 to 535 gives 1.01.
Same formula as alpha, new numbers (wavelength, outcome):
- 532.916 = 179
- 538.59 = 279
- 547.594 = 241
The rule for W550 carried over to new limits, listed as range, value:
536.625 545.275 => 189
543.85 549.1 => 227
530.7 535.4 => 179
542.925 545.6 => 223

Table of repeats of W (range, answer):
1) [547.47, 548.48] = 255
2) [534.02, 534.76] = 242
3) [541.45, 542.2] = 280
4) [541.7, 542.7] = 275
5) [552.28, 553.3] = 272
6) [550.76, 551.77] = 264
